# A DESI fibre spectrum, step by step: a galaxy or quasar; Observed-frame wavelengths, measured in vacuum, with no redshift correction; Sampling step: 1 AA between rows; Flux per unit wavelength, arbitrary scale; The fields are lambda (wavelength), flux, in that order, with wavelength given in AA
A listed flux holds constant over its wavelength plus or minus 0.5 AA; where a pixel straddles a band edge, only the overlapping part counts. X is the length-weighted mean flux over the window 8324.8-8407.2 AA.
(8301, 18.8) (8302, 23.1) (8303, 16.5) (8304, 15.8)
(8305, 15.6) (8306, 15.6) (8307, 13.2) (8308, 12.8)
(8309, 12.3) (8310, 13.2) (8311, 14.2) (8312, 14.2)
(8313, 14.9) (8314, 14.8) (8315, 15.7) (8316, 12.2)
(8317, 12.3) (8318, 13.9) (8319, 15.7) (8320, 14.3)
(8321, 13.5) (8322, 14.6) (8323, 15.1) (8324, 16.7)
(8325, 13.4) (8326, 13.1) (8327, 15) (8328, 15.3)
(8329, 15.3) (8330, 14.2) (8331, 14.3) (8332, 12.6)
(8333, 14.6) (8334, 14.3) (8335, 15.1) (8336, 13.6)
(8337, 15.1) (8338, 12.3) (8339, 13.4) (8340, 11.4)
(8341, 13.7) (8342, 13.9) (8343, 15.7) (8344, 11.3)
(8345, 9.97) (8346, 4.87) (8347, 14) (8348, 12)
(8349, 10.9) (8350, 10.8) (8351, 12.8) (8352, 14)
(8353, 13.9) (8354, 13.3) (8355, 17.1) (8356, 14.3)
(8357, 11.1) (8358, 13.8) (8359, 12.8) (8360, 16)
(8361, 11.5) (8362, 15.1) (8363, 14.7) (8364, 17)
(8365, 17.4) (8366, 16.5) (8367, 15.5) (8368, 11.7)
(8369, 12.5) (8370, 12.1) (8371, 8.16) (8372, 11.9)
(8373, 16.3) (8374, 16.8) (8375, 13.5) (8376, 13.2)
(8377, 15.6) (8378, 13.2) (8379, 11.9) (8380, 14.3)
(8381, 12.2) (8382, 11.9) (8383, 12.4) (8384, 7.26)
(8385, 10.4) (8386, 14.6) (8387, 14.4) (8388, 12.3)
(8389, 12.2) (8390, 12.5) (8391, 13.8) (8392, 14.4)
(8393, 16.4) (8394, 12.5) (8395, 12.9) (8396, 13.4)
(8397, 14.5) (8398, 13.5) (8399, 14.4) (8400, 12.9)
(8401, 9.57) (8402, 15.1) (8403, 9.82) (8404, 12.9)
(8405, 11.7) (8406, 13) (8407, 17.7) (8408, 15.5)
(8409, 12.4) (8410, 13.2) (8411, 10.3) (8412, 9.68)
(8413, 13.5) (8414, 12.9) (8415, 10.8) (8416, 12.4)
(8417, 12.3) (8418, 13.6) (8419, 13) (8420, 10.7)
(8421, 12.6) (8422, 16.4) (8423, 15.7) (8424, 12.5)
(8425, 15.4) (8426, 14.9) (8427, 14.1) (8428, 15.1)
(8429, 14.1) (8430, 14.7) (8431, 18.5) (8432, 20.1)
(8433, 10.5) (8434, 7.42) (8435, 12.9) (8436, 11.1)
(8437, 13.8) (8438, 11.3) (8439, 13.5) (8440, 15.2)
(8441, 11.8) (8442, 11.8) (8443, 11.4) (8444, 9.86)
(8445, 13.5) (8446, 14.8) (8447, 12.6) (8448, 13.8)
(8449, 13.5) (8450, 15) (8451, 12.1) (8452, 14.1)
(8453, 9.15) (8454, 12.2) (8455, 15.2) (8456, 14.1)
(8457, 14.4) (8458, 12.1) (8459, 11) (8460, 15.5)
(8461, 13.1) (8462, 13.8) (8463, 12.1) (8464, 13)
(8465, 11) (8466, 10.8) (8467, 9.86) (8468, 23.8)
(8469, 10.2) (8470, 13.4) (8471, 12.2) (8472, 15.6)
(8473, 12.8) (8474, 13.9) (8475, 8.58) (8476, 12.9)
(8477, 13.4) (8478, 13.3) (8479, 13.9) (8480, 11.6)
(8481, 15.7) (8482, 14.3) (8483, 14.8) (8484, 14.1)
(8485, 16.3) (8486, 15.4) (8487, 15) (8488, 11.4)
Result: 13.3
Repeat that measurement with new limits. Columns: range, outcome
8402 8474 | 13.2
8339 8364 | 13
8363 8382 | 13.8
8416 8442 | 13.6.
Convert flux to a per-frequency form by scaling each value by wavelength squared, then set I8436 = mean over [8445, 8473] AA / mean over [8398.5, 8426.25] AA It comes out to 1.03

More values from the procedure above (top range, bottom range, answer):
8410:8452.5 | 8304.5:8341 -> 0.96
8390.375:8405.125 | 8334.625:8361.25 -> 1.04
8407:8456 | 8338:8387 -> 1.02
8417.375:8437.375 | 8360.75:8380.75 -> 1.01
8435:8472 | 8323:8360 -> 1.00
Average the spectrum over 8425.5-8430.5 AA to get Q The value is 14.6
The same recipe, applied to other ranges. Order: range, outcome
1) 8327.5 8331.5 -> 14.8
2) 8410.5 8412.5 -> 9.99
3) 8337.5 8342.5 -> 12.9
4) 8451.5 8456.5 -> 12.9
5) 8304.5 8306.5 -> 15.6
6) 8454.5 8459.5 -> 13.4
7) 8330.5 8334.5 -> 13.9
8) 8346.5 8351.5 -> 12.1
